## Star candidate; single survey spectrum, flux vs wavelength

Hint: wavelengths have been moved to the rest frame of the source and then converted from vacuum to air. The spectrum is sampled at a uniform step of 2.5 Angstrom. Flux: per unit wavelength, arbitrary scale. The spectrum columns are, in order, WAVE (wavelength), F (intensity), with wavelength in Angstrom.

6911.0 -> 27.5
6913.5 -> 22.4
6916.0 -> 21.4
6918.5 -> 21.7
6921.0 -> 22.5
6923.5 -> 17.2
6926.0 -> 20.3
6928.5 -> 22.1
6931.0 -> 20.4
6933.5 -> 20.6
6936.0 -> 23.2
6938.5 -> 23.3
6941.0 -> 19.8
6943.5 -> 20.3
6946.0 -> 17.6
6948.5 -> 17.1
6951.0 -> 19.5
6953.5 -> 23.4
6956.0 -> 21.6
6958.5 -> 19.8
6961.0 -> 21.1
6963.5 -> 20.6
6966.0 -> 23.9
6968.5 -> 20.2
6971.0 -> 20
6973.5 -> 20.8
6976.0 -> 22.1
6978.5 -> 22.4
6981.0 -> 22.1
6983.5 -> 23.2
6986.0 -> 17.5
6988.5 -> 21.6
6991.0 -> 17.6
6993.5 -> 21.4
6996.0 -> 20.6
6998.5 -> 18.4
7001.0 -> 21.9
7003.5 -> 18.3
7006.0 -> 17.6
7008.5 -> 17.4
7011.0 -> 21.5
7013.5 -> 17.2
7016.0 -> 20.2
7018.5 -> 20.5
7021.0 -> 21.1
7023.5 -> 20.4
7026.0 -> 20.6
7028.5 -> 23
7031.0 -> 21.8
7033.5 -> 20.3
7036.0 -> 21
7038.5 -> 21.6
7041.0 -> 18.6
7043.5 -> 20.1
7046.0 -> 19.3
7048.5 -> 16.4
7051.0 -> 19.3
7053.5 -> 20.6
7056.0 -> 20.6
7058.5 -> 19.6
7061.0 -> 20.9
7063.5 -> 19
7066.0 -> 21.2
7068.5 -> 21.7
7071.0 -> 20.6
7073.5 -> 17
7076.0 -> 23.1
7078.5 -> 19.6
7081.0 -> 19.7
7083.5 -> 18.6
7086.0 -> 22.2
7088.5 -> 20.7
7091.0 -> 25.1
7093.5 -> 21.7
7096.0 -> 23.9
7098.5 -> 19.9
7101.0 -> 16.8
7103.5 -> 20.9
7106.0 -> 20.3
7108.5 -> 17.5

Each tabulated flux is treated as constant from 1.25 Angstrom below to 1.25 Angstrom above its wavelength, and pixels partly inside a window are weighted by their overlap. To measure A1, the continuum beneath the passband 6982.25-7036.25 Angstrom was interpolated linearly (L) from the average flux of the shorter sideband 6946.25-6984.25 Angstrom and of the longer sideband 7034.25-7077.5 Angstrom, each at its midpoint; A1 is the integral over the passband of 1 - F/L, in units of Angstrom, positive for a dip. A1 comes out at 1.1 Angstrom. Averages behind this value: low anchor 21.1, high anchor 20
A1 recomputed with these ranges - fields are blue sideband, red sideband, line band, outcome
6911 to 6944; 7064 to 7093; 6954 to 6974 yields 0.18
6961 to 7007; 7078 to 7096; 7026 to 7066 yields 1.63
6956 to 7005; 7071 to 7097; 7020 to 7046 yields 0.18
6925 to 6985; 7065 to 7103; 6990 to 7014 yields 1.93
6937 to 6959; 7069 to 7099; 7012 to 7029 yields 0.31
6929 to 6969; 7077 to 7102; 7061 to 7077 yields 0.34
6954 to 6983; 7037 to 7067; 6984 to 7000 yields 0.94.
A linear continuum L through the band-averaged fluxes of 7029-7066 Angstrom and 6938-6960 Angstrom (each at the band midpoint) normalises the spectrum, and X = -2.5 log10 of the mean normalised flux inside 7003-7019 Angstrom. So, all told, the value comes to 0.07 mag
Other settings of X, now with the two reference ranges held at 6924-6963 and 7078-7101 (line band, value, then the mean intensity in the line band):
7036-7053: 0.08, 19.4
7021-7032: -0.03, 21.4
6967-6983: -0.04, 21.4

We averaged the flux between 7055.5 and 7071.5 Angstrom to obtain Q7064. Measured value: 20.5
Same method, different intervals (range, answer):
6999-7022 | 19.5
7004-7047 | 20.1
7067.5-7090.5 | 20.5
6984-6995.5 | 19.8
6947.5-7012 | 20.5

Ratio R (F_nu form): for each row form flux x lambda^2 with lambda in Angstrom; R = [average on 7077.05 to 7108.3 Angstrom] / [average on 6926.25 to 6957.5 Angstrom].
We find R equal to 1.0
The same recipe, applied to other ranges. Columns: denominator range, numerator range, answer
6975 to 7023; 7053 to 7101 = 1.05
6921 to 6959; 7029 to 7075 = 1.01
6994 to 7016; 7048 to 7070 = 1.06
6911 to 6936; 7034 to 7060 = 0.96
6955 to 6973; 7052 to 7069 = 1.00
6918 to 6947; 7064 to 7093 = 1.05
